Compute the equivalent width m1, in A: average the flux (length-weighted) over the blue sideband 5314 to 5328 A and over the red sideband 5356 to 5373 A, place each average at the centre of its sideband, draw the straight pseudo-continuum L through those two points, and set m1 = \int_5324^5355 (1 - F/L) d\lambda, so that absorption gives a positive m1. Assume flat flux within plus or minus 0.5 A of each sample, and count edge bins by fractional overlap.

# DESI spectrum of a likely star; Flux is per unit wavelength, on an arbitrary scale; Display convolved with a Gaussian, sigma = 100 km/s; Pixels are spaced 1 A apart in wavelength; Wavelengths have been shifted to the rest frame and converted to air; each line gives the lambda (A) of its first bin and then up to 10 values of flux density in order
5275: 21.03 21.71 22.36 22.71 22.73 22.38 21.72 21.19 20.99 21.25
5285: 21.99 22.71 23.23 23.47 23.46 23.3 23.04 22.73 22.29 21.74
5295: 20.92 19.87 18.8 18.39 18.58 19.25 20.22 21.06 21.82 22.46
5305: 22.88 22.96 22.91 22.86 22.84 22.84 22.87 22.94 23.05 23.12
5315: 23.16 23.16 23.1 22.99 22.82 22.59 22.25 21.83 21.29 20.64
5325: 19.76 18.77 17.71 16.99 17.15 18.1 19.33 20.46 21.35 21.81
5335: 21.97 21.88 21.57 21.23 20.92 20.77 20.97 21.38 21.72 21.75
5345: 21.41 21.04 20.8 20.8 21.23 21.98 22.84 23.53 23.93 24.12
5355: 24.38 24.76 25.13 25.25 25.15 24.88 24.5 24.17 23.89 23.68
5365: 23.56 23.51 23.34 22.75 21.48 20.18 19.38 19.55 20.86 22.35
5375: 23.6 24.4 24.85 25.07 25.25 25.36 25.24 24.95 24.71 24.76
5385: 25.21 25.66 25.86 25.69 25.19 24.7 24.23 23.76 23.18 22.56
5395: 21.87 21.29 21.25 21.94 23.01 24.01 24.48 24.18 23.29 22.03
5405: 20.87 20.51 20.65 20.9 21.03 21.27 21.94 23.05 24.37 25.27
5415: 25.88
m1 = 1.7 A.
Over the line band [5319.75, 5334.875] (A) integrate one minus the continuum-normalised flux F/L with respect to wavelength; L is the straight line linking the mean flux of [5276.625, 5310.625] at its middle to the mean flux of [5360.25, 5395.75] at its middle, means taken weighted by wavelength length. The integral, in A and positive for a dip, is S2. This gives 1.7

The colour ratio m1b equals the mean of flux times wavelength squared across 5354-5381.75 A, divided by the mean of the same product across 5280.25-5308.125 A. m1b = 1.12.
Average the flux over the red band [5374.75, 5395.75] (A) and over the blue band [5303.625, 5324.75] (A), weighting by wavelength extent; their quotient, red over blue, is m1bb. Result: 1.09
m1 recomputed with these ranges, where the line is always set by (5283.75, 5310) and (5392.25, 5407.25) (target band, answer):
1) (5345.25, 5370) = -1.3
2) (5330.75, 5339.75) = 0.3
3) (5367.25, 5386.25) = -1.0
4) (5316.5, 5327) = 0.2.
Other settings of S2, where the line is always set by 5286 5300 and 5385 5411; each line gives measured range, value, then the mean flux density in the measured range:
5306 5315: -0.5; 22.9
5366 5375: 0.4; 21.5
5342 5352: 0.3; 21.6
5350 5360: -0.8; 24.3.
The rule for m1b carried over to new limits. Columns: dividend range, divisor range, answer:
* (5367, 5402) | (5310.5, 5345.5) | 1.13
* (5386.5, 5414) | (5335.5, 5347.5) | 1.10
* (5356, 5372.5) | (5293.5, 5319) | 1.09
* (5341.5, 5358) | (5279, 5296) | 1.04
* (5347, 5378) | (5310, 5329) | 1.09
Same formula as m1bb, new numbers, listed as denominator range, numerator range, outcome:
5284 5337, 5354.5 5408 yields 1.09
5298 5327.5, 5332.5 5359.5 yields 1.03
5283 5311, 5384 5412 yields 1.06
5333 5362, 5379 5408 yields 1.04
